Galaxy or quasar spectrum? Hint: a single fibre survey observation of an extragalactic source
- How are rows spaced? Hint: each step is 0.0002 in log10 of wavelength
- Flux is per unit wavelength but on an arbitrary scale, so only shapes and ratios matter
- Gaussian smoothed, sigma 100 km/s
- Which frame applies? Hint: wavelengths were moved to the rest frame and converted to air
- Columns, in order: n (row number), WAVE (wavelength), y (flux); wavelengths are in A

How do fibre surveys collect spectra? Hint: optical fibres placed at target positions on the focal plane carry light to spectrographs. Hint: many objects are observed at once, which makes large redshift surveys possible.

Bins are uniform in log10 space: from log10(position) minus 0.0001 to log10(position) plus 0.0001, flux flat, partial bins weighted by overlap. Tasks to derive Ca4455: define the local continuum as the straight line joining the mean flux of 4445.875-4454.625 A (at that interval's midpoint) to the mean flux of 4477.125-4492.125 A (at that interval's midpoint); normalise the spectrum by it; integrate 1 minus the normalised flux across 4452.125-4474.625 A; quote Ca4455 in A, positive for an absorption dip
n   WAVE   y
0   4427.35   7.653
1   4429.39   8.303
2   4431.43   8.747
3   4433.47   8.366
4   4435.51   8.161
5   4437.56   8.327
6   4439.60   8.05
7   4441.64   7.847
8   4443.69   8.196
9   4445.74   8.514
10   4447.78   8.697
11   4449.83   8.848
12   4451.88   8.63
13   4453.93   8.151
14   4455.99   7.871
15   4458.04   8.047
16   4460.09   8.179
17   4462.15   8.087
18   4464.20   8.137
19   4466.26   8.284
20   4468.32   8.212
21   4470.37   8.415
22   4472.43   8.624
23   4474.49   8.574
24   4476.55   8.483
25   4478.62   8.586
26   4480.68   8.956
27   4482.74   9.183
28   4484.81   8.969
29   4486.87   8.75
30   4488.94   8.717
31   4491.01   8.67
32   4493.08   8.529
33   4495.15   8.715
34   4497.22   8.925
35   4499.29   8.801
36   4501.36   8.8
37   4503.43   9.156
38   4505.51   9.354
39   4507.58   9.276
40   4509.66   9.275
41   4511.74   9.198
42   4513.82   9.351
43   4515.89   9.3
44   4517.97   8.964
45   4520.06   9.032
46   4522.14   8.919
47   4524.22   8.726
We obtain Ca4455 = 1.2 A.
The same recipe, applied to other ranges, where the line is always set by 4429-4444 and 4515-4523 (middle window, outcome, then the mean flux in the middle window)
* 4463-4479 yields 0.3 A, 8.4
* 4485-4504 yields 0.1 A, 8.79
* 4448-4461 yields 0.2 A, 8.31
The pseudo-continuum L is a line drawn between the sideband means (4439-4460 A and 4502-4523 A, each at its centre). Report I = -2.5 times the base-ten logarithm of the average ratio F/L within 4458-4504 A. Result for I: 0.02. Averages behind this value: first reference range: 8.29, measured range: 8.61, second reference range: 9.18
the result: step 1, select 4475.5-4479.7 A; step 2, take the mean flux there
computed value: 8.53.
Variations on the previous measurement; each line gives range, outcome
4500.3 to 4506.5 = 9.1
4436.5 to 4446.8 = 8.19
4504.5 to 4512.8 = 9.27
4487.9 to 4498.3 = 8.71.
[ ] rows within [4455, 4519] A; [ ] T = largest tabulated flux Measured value 9.354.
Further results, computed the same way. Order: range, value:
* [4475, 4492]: 9.183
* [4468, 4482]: 8.956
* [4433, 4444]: 8.366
